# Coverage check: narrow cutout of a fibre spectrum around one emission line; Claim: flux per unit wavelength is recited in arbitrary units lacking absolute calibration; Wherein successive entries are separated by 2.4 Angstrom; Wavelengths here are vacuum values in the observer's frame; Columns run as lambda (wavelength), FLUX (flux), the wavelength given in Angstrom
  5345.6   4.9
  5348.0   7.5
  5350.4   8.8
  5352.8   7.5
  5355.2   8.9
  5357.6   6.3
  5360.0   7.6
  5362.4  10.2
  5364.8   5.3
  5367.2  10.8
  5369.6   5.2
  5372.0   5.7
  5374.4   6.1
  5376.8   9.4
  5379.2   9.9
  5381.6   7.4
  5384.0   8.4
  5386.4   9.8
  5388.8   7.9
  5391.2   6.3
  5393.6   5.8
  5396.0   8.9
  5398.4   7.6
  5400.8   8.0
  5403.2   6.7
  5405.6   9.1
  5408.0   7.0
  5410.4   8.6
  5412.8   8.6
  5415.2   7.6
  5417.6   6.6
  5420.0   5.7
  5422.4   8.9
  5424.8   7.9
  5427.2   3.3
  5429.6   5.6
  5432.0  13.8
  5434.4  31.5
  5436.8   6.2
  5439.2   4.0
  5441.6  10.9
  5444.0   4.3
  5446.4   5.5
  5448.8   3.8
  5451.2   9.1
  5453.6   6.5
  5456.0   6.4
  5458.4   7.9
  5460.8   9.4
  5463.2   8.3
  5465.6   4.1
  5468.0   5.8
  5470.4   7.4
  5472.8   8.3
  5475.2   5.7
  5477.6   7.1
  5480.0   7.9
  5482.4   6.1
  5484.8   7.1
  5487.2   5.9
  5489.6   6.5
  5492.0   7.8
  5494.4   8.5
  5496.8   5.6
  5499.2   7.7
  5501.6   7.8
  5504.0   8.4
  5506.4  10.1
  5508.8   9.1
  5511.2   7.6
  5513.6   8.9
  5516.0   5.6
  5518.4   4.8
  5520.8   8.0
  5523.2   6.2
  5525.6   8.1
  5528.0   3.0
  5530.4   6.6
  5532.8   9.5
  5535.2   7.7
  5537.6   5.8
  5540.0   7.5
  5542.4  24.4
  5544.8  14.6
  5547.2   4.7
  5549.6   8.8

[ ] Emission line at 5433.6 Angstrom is H-beta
